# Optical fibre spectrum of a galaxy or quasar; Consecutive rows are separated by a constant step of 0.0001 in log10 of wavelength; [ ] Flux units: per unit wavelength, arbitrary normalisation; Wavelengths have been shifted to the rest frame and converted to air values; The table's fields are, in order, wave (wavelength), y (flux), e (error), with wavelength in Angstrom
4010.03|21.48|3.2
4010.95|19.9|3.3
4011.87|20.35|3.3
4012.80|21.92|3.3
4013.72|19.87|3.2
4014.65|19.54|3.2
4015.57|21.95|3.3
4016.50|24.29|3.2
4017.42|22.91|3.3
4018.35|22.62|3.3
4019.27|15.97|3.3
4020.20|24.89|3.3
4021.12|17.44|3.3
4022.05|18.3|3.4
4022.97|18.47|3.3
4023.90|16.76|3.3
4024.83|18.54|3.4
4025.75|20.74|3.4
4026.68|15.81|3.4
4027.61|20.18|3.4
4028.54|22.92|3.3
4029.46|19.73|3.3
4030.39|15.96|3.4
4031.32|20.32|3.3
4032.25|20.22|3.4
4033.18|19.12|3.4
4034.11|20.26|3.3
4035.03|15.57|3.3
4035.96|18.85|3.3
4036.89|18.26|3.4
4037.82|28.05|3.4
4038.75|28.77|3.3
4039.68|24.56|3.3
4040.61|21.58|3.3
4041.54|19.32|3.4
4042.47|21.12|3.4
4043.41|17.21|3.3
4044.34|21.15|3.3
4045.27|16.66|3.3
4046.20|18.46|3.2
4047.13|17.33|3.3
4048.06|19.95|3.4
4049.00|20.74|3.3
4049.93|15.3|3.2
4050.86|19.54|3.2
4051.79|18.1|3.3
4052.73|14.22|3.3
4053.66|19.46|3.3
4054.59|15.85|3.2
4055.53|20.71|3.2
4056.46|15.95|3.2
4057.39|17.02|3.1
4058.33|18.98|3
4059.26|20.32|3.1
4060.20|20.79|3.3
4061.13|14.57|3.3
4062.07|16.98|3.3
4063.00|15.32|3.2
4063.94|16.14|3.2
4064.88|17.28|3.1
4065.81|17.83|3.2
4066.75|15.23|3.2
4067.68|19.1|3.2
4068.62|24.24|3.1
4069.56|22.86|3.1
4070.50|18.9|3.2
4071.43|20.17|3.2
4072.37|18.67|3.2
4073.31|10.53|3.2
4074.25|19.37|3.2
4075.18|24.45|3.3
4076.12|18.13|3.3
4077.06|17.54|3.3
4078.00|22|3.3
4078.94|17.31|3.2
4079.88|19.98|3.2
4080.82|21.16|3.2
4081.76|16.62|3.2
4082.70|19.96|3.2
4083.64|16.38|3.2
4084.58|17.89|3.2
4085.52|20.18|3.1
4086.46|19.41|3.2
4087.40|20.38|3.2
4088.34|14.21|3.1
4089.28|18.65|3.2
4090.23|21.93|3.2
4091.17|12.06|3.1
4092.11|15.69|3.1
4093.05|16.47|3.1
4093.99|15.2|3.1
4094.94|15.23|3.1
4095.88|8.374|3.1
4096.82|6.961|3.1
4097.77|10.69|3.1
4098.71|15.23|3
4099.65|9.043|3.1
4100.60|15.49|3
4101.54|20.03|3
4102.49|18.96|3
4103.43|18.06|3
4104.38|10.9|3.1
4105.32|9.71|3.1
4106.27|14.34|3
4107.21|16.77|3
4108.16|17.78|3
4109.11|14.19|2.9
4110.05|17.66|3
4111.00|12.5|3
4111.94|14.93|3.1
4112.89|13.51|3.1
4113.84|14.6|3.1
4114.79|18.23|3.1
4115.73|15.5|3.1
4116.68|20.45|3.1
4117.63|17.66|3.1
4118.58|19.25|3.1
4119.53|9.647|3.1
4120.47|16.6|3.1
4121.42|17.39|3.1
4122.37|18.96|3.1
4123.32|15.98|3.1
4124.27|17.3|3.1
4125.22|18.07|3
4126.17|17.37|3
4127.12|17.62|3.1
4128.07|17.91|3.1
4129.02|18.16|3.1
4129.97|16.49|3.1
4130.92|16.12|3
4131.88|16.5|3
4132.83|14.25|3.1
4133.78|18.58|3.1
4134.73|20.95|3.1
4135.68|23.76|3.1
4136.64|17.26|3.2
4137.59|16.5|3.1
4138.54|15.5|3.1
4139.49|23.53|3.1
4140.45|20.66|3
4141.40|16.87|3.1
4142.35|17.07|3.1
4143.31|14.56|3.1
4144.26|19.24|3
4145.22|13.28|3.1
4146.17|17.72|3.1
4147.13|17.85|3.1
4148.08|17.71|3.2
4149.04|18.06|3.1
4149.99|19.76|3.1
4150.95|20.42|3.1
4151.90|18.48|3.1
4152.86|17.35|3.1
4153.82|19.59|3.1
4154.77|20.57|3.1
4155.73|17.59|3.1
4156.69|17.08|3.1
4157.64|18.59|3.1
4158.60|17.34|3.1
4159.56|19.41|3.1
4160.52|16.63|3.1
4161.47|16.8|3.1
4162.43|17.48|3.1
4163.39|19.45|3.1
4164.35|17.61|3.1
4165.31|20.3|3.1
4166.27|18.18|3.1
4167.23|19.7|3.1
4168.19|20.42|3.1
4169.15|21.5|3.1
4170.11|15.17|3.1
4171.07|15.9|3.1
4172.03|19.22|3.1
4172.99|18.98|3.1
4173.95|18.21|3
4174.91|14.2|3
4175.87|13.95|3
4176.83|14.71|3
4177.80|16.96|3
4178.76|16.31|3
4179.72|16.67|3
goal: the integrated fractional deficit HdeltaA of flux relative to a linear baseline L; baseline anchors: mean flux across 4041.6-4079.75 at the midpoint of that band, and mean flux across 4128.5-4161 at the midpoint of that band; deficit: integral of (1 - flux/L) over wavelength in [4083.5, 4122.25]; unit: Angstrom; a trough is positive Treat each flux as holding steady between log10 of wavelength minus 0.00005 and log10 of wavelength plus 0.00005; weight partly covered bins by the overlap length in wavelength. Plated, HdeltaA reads 5.6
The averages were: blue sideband 18.4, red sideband 18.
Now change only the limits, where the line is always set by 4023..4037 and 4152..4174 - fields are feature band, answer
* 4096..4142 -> 5.61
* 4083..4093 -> 0.54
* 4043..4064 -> 1.01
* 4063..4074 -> 0.34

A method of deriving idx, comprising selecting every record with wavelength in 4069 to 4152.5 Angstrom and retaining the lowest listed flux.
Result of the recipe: 6.961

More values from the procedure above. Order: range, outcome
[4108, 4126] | 9.647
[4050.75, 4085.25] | 10.53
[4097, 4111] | 9.043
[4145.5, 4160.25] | 17.08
